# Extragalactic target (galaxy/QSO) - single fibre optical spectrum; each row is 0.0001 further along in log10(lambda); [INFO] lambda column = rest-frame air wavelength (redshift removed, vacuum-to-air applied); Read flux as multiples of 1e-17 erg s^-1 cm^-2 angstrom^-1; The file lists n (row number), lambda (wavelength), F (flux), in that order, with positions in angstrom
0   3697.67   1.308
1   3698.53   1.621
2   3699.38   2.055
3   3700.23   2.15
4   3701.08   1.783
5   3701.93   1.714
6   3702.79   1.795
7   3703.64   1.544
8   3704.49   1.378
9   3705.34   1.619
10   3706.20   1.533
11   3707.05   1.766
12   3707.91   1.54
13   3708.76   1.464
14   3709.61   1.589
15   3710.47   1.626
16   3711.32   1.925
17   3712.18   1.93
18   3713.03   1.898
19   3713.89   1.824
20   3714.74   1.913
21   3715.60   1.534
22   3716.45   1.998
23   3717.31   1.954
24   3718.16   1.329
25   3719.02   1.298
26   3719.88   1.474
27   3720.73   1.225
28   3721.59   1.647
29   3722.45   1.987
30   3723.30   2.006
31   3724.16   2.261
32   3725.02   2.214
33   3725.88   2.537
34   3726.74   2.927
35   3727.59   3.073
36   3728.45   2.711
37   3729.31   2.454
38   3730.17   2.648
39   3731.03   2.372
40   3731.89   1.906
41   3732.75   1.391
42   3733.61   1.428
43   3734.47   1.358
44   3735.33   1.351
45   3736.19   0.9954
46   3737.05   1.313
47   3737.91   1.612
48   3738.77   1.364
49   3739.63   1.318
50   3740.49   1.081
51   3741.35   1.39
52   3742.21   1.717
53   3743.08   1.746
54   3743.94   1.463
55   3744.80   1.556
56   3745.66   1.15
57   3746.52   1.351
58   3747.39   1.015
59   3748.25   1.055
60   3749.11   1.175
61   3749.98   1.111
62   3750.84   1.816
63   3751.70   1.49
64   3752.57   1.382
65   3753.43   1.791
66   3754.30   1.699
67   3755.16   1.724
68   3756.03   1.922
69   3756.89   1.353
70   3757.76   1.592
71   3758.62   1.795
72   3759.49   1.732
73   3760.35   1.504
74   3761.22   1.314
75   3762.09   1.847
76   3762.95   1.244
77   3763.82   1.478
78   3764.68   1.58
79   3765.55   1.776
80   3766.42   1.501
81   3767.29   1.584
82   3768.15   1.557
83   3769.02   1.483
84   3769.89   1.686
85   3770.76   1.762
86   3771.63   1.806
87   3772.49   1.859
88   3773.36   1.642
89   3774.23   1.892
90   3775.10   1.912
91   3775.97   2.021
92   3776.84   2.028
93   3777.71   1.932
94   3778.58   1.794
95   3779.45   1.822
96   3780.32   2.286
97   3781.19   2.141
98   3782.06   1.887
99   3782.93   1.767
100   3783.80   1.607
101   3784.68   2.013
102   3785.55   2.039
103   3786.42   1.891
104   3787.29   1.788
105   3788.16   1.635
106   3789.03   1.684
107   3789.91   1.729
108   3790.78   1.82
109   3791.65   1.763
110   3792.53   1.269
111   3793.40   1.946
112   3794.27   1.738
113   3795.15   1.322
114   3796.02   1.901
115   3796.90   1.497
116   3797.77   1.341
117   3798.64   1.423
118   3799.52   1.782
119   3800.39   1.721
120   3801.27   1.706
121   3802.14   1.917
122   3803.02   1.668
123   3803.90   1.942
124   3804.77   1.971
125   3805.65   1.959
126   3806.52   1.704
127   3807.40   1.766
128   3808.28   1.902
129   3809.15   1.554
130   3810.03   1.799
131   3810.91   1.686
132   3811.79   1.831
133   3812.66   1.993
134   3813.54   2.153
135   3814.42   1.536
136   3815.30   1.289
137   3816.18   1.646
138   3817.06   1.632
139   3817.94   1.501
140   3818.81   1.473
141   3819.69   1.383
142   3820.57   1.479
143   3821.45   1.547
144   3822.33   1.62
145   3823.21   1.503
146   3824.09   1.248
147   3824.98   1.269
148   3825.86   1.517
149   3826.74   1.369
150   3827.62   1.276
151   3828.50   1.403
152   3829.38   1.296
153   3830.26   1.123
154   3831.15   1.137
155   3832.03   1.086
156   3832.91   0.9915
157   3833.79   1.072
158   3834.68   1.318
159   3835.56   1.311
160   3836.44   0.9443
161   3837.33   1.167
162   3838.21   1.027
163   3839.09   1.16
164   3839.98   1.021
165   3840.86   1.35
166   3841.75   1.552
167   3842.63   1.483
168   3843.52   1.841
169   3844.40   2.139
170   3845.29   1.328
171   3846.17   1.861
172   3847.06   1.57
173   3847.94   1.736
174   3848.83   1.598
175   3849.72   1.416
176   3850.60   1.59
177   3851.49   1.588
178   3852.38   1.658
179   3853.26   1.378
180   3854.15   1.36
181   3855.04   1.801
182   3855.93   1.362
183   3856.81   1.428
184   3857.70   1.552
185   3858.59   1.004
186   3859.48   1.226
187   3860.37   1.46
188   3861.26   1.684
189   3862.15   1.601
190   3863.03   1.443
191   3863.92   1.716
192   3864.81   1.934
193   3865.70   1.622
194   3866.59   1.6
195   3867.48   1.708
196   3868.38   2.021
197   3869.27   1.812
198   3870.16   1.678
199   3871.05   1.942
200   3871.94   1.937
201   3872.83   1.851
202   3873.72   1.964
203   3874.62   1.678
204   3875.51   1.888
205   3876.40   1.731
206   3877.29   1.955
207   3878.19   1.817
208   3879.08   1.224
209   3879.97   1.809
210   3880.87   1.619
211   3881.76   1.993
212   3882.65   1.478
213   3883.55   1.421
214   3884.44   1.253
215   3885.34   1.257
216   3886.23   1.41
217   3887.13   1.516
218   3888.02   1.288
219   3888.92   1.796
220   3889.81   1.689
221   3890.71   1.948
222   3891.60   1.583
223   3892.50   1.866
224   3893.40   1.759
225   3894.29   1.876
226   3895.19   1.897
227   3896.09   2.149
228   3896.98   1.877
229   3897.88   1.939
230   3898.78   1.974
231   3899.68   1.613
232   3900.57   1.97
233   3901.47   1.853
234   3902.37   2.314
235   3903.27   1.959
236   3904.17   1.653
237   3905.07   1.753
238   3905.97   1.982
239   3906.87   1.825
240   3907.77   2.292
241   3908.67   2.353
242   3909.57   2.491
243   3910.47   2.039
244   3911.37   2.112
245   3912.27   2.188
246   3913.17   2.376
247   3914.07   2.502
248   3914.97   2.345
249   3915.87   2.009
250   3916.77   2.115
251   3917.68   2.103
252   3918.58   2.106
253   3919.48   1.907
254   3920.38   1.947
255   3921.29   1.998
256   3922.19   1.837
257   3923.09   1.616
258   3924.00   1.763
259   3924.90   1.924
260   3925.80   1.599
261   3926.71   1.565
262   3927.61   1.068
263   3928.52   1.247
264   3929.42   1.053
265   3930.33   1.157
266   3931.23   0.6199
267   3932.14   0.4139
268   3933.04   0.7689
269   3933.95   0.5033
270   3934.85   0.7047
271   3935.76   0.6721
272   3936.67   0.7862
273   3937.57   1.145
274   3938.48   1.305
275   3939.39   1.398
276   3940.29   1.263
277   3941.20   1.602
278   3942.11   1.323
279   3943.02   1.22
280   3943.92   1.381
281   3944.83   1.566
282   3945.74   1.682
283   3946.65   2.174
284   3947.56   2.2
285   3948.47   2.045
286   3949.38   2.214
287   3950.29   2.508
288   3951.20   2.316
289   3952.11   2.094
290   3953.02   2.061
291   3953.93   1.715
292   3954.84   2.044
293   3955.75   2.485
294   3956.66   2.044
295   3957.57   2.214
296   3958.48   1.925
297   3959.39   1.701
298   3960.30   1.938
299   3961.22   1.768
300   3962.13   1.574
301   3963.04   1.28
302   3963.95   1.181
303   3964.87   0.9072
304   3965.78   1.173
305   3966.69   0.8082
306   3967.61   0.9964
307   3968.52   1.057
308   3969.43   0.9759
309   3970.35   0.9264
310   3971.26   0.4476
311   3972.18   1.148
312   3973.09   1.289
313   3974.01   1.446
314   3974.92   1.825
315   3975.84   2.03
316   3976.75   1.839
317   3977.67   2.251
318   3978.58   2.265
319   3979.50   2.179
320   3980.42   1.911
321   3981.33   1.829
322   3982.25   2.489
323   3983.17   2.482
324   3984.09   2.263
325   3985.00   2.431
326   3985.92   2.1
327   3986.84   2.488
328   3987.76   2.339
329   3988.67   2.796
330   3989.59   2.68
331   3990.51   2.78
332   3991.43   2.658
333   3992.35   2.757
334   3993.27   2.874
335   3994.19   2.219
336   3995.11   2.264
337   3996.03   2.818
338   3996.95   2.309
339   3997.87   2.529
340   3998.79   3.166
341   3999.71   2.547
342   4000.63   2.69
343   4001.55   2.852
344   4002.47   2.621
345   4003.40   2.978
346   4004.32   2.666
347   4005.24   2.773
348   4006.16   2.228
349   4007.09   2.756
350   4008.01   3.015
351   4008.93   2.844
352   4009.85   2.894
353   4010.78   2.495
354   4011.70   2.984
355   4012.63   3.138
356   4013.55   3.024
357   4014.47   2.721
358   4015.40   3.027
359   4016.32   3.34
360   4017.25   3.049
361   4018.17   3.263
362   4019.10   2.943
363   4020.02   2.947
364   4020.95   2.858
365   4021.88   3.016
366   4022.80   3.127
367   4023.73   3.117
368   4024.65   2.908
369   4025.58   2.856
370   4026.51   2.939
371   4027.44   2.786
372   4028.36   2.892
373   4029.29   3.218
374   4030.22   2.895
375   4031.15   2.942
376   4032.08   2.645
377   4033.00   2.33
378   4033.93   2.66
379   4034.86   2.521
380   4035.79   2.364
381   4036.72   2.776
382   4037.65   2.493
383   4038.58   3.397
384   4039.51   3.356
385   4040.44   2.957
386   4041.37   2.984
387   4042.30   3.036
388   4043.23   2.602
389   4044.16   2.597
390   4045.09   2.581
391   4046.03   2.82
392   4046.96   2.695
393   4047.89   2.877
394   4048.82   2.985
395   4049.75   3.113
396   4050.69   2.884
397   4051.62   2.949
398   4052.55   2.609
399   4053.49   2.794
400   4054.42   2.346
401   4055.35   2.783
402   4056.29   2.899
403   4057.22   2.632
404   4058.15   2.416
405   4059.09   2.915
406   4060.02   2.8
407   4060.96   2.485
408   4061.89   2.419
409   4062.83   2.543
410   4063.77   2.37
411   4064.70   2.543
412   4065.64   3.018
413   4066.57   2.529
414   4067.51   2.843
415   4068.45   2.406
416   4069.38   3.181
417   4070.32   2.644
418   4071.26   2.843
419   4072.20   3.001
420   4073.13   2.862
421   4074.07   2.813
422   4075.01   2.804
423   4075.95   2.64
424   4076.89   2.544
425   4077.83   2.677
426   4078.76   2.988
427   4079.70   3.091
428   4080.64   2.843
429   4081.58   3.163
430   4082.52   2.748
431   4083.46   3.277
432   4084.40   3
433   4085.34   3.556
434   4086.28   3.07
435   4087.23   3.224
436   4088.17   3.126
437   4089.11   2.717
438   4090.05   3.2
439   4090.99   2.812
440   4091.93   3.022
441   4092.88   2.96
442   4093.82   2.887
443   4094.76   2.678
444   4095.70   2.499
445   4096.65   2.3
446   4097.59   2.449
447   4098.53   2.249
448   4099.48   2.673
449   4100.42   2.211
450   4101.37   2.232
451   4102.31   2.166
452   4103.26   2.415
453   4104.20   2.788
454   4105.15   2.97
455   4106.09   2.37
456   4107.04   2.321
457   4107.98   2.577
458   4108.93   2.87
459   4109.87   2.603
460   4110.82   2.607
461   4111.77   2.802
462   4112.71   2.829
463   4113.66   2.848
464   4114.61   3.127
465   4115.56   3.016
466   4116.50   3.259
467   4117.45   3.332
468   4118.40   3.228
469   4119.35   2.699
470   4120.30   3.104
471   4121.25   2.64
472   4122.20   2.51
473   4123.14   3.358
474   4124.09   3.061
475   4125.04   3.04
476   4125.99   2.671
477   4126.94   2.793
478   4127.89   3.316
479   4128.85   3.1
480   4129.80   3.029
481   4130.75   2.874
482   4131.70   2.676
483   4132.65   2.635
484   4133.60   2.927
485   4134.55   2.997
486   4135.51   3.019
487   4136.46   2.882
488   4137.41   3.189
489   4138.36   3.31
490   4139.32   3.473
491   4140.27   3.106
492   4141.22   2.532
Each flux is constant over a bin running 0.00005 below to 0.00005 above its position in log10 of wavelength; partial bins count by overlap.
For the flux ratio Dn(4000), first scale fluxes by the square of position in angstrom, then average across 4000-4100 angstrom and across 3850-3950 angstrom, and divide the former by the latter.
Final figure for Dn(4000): 1.8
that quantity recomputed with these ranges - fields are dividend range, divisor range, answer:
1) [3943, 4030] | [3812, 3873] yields 1.65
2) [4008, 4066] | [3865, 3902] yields 1.76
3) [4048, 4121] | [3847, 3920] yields 1.73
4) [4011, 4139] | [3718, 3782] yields 1.97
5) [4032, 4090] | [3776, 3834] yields 1.94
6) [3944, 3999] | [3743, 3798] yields 1.32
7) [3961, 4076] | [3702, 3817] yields 1.69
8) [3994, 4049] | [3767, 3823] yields 1.82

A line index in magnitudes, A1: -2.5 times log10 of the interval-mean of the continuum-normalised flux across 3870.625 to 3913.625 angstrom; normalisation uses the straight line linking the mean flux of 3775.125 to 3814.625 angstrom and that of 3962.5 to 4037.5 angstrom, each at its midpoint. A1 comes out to 0.14 mag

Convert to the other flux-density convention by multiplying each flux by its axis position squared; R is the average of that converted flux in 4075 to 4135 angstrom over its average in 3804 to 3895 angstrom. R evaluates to 2.06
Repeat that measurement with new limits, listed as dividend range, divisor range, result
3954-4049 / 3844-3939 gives 1.54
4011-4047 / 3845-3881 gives 1.92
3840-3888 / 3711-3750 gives 1.01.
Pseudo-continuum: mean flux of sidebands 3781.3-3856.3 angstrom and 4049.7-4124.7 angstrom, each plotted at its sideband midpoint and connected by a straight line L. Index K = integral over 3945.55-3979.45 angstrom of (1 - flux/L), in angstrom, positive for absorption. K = 7.9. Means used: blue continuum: 1.57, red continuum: 2.78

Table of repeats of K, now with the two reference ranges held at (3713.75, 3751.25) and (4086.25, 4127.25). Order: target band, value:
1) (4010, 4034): -3.8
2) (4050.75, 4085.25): -1.4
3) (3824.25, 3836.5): 4.6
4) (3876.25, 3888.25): 3.2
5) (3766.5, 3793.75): 0.5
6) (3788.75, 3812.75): 2.2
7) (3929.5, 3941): 6.9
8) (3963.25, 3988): 7.7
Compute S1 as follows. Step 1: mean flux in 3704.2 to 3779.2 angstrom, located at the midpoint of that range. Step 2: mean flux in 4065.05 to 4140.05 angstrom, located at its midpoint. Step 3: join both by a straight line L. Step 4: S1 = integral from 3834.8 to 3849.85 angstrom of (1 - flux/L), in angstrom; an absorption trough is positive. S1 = 4.3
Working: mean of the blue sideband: 1.69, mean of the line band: 1.44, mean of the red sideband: 2.85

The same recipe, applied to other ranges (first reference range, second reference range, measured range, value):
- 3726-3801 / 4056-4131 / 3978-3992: 0.3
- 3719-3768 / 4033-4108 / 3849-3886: 8.2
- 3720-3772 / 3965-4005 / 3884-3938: 7.8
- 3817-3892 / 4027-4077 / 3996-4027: -4.4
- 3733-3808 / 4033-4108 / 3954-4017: 6.5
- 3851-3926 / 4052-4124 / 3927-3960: 8.9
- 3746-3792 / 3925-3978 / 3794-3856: 3.4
